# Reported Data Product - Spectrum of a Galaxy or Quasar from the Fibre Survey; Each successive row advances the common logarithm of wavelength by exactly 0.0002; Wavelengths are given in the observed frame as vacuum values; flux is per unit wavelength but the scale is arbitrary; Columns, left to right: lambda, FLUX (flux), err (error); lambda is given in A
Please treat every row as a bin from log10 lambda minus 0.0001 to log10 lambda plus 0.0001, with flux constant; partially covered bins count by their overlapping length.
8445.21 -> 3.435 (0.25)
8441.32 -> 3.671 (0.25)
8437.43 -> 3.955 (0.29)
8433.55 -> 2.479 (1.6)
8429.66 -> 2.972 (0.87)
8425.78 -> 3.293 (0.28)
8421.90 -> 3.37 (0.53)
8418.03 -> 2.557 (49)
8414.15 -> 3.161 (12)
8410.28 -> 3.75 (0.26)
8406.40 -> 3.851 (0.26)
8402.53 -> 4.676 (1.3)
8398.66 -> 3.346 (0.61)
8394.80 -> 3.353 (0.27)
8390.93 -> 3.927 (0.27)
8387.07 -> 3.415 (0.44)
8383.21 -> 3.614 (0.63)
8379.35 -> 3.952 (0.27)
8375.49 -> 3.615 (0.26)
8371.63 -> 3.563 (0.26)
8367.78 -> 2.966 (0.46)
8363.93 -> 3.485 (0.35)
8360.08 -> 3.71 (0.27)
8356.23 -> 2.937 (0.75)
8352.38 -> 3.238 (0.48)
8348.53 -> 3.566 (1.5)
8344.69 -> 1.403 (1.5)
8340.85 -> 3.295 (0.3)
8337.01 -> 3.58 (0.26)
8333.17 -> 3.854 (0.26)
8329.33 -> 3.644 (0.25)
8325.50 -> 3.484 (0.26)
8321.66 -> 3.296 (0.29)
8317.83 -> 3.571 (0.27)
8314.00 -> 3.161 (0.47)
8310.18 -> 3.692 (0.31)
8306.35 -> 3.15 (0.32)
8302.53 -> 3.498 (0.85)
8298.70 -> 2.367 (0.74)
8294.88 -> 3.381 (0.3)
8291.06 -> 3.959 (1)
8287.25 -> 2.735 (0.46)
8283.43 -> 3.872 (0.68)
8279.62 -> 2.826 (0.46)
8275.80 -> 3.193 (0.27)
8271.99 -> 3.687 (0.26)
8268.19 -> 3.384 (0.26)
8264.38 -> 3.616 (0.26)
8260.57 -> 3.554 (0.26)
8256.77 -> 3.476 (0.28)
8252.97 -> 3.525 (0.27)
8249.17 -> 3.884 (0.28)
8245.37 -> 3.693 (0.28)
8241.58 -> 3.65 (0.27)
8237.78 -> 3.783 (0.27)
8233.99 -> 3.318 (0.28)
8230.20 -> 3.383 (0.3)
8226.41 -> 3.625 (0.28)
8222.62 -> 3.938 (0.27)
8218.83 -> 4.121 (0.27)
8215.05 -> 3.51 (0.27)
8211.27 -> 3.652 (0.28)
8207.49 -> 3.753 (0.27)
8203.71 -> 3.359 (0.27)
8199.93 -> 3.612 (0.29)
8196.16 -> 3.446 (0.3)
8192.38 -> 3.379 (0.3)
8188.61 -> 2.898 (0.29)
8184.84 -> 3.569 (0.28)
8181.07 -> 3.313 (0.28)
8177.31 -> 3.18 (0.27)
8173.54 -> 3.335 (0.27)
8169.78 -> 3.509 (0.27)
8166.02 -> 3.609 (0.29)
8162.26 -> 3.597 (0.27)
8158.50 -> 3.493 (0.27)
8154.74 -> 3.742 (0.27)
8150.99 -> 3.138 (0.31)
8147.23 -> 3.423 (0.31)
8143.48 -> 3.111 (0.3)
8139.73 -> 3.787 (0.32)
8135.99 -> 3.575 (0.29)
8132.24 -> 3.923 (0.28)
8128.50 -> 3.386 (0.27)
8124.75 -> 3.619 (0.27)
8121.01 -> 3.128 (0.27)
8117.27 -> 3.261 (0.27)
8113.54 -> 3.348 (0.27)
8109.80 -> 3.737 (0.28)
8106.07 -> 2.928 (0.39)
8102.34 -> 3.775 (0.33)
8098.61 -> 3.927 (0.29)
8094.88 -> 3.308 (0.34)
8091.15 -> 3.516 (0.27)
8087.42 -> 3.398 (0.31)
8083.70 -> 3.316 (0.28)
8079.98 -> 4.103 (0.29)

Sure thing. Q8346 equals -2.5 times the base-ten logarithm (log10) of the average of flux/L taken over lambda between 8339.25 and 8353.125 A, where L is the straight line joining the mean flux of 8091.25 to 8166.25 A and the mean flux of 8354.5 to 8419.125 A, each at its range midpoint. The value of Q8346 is 0.24 mag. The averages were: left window 3.49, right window 3.54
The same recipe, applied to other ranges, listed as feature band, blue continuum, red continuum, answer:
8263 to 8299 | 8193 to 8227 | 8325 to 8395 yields 0.06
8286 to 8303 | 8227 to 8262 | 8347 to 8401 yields 0.12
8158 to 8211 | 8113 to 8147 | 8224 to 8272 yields 0.03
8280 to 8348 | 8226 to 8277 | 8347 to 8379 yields 0.06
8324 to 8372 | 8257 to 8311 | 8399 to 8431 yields 0.04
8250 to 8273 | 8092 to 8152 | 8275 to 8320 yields -0.07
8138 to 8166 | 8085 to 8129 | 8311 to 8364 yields -0.02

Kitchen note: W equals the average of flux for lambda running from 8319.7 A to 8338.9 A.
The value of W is 3.57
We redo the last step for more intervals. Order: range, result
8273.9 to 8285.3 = 3.29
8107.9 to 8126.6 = 3.42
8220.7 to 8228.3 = 3.78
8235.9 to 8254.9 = 3.71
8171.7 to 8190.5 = 3.26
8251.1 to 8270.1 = 3.51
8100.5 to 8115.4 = 3.45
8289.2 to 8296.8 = 3.67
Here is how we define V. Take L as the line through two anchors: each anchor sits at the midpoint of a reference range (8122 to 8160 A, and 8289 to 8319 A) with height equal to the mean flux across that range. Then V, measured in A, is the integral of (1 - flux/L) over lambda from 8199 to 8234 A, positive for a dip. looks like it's -2.2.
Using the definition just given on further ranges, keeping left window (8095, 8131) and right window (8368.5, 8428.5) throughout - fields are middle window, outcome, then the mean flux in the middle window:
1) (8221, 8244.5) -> -0.8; 3.62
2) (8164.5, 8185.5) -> 0.4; 3.41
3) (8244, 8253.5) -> -0.6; 3.73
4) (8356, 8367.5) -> 0.5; 3.38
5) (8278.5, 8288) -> 0.8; 3.22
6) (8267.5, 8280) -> 0.7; 3.32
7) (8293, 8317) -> 2.0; 3.22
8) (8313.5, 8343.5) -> 0.6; 3.45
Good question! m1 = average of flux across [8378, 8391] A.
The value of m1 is 3.69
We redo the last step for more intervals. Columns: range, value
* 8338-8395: 3.34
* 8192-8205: 3.46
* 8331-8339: 3.71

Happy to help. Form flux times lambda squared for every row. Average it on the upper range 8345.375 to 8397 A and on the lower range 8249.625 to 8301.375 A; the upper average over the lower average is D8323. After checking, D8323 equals 1.04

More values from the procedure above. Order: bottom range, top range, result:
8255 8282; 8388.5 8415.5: 1.13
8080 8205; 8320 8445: 1.05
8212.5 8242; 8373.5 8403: 1.05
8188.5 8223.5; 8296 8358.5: 0.93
